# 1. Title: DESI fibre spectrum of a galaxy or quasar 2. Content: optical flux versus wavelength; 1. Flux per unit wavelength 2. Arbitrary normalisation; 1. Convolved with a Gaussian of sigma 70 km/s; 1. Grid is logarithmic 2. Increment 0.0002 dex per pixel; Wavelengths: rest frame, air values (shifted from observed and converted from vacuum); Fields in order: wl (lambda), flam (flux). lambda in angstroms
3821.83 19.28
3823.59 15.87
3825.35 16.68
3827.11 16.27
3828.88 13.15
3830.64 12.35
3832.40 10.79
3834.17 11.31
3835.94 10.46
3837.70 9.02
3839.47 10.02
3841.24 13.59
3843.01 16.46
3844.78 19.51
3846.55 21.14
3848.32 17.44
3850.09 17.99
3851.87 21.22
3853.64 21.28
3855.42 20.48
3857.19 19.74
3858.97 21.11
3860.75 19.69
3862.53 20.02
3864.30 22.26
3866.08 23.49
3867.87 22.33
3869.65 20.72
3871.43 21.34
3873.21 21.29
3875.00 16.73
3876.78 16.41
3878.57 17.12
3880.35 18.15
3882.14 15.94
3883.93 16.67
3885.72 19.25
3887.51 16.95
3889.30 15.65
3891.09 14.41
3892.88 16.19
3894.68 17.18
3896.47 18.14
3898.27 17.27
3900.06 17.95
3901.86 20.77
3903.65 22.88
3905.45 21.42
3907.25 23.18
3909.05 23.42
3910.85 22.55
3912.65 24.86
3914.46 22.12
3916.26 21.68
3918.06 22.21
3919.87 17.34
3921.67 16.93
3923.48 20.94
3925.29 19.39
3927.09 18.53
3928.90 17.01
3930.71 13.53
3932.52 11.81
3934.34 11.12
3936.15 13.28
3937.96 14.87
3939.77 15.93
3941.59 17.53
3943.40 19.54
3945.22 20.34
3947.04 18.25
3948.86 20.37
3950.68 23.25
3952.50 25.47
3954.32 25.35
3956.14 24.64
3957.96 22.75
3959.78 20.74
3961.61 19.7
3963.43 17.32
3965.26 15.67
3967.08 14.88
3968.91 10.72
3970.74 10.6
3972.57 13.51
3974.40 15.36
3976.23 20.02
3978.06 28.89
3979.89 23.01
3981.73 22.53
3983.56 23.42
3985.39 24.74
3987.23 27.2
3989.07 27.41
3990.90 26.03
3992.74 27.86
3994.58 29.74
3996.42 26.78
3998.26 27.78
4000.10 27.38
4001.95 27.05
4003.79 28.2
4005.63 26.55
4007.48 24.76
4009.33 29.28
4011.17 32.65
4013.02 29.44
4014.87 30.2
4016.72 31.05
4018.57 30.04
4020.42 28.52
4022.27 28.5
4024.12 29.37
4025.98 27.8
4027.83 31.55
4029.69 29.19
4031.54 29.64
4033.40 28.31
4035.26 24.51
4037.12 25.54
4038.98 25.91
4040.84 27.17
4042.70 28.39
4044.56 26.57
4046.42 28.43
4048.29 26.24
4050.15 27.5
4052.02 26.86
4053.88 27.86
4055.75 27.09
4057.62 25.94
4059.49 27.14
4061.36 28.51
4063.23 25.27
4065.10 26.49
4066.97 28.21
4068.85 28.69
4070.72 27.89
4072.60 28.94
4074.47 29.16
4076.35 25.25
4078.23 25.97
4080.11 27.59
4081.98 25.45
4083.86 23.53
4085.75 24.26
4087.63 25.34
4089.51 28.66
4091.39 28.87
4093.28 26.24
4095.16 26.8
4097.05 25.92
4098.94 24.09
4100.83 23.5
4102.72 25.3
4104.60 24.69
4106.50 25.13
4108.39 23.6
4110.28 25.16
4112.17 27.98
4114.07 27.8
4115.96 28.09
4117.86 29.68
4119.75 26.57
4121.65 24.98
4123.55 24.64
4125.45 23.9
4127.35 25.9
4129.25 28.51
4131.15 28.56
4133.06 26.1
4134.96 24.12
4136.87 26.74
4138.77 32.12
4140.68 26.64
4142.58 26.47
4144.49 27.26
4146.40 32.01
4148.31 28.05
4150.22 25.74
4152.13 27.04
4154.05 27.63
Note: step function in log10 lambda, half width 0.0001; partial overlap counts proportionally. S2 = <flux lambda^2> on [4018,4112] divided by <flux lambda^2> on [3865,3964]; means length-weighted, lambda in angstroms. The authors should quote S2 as 1.51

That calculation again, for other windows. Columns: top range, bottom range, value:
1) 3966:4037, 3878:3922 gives 1.40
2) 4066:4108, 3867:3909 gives 1.55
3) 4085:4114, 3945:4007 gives 1.22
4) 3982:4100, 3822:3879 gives 1.73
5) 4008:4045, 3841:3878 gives 1.57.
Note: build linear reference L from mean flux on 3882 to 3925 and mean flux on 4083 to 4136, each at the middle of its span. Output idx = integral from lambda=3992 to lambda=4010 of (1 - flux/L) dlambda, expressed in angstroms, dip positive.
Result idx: -3.95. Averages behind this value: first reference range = 19.5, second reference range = 26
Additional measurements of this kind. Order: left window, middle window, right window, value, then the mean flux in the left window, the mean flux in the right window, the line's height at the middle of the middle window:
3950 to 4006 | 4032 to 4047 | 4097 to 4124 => -1.71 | 22.7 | 25.8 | 24.2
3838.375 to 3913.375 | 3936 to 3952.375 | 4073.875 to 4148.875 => 1.96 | 19.1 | 26.5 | 21.3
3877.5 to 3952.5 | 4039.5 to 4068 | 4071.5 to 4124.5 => -3.32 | 18.5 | 26.2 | 24.3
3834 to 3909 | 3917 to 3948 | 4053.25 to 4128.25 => 5.36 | 18.3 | 26.4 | 20.6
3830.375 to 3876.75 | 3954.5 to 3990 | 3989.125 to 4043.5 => 7.22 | 17.8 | 28.2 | 25.4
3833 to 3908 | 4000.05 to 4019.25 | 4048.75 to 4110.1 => -4.19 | 18.2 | 26.4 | 23.7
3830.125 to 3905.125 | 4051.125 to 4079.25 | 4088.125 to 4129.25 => -3.06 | 17.7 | 26.1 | 24.6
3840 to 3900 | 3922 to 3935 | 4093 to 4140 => 2.70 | 18.6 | 26.2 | 20.4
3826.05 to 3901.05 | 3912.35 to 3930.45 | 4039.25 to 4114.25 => 0.11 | 17.4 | 26.6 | 19.9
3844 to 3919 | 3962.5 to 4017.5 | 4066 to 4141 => -2.00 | 19.8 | 26.5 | 23.1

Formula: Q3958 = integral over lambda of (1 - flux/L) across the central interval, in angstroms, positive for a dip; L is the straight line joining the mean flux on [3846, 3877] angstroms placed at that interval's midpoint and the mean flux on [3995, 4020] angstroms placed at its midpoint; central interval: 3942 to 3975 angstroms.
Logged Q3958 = 8.9 angstroms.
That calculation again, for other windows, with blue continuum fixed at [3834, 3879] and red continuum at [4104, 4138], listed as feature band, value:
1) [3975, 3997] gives -3.23 angstroms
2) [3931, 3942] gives 3.62 angstroms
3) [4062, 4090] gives -2.01 angstroms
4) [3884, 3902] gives 2.03 angstroms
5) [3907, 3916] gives -1.43 angstroms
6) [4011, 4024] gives -3.77 angstroms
